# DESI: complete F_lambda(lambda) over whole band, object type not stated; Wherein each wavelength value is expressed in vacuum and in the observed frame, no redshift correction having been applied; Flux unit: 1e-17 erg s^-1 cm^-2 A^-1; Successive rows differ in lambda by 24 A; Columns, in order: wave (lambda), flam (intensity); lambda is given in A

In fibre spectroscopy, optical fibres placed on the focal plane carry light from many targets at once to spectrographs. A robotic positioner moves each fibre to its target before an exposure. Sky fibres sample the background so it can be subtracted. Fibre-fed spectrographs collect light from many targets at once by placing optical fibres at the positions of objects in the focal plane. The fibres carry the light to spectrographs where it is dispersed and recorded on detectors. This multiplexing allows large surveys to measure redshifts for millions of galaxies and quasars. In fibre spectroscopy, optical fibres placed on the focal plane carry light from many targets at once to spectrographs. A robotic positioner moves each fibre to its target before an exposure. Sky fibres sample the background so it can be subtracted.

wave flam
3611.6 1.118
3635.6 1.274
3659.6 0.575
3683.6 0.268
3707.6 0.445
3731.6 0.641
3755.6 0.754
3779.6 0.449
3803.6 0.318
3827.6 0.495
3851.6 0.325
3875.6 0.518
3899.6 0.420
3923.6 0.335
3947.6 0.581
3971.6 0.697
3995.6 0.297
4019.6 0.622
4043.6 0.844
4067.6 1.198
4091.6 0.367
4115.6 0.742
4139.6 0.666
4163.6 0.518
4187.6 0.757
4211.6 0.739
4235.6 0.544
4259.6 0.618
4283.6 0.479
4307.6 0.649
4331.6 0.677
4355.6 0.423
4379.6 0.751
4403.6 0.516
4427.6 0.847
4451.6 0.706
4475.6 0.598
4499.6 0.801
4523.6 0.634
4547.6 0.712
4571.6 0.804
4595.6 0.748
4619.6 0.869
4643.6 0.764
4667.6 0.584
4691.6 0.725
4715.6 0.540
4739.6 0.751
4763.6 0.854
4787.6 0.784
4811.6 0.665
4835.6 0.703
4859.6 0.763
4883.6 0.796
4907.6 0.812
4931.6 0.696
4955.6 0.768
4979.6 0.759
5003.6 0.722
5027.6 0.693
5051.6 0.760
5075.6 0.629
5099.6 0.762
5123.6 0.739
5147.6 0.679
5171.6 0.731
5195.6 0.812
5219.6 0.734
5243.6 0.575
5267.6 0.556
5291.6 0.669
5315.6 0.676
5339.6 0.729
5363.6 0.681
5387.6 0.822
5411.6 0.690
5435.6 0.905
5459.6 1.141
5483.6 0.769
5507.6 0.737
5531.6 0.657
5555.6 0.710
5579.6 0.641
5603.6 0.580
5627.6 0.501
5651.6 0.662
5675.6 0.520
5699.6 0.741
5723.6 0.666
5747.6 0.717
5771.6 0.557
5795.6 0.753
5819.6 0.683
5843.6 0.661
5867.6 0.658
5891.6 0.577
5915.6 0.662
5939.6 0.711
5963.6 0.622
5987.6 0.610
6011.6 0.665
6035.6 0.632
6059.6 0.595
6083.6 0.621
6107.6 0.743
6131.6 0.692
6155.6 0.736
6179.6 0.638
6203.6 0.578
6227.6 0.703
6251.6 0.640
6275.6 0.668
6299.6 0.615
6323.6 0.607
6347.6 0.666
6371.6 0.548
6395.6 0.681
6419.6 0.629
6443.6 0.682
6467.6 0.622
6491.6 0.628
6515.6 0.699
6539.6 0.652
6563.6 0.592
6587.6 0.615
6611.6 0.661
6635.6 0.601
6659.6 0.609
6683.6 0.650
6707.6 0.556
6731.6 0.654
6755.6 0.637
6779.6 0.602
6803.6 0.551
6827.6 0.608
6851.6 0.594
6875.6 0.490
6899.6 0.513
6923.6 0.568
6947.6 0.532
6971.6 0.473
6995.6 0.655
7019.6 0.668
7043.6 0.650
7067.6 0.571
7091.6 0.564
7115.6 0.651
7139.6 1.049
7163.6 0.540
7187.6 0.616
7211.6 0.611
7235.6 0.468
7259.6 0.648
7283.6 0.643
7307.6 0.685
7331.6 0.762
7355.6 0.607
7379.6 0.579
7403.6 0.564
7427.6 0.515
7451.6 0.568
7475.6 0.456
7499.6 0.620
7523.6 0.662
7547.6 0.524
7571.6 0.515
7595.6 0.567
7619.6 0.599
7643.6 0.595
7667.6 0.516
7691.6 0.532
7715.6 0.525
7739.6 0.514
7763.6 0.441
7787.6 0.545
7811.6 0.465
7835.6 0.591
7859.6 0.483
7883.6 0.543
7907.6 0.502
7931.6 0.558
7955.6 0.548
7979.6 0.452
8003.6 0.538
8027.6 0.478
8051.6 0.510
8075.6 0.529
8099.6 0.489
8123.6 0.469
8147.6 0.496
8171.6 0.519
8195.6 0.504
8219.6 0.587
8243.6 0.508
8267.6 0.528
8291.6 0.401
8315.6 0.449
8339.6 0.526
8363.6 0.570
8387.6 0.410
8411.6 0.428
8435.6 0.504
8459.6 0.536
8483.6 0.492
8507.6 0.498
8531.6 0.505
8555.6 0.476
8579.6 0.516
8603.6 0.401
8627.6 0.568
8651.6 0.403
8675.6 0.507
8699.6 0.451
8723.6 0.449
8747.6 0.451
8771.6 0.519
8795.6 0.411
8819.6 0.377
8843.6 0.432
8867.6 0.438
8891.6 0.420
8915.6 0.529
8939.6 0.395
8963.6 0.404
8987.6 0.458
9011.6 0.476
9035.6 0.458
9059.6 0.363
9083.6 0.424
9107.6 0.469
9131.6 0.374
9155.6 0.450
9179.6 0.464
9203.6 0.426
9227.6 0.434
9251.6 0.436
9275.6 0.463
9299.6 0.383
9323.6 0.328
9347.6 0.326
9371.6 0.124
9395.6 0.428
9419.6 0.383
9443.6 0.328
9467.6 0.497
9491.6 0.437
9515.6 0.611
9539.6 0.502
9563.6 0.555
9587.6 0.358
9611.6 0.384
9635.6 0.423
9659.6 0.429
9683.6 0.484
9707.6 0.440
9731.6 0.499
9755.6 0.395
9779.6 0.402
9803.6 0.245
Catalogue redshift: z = 0.088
